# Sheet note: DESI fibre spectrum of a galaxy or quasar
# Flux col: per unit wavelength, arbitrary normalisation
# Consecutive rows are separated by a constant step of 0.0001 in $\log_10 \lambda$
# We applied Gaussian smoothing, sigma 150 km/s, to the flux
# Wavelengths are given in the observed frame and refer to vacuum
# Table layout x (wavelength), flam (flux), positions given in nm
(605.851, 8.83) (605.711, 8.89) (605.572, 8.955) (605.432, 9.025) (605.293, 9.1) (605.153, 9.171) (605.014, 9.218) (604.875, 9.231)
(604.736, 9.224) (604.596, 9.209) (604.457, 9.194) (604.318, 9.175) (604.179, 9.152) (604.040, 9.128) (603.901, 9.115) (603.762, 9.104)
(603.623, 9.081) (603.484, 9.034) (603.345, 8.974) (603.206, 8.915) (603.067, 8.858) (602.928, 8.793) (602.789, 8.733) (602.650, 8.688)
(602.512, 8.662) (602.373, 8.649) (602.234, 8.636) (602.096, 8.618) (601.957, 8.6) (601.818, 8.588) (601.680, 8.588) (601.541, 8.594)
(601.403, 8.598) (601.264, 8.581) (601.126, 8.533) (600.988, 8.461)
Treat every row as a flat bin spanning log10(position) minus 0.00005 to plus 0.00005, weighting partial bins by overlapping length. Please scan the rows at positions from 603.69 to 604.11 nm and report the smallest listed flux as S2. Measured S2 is 9.104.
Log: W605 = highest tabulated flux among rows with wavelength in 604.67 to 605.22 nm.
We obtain 9.231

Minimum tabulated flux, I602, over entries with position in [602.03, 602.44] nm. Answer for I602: 8.618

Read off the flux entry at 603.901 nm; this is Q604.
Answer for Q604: 9.115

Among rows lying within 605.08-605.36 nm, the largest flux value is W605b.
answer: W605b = 9.171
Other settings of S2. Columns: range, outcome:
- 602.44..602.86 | 8.662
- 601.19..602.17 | 8.581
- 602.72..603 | 8.733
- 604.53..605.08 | 9.209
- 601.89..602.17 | 8.6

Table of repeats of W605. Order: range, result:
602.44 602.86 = 8.733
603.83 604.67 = 9.209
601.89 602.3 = 8.636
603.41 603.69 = 9.081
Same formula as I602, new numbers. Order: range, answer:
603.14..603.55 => 8.915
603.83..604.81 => 9.115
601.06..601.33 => 8.533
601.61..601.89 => 8.588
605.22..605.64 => 8.955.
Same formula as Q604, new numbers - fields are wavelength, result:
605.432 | 9.025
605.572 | 8.955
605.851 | 8.83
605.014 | 9.218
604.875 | 9.231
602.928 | 8.793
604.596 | 9.209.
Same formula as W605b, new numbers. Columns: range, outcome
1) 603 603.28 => 8.915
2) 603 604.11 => 9.128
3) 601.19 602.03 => 8.6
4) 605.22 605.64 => 9.1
